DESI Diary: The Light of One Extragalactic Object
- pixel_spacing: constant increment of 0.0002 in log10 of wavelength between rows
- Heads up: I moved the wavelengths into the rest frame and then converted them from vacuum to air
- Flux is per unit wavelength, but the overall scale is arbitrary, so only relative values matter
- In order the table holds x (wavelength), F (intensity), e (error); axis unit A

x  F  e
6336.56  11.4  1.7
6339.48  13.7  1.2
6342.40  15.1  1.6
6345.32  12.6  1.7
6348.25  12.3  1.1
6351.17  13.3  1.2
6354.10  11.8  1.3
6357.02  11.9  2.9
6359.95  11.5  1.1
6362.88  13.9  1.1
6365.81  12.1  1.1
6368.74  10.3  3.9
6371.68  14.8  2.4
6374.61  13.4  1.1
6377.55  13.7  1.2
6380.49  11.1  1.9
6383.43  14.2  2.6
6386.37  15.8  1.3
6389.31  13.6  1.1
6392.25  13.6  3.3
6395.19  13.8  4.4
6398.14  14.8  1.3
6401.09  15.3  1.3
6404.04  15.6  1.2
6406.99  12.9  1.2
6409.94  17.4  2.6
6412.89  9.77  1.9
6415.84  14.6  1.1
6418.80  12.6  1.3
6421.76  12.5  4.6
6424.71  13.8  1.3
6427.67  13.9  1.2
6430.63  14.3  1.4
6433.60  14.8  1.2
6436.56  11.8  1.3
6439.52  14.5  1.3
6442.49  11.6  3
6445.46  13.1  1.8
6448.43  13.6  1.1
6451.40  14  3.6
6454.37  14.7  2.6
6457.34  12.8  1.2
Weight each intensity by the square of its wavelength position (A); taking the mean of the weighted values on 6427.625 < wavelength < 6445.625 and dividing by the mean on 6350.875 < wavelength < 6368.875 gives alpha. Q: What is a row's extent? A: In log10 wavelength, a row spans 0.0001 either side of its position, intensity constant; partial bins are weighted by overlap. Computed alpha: 1.13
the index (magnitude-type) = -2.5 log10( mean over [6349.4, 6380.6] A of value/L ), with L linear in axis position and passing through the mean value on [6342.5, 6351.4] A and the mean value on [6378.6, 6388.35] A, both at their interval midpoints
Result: 0.06 mag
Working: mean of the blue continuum 13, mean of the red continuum 13.7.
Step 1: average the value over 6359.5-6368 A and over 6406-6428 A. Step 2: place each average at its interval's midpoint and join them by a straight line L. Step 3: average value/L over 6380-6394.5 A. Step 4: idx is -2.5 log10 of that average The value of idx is -0.08 mag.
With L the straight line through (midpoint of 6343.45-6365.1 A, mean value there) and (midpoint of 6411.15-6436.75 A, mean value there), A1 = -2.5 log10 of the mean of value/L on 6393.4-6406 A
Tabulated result -0.14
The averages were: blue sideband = 12.5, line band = 14.8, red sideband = 13.2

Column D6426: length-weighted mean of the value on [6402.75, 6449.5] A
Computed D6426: 13.5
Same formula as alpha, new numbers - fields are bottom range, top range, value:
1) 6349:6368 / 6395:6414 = 1.18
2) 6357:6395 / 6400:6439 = 1.06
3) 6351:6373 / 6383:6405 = 1.19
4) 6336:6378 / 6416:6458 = 1.08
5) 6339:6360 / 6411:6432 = 1.05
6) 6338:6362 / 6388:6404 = 1.14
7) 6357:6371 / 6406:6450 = 1.13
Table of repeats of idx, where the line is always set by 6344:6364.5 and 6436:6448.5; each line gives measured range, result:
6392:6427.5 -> -0.094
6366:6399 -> -0.072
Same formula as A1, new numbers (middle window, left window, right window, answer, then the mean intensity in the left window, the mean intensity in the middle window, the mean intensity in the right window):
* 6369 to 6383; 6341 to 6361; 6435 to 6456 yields -0.02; 12.7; 13.1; 13.3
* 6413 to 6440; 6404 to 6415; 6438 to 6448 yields 0.00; 13.7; 13.4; 13.1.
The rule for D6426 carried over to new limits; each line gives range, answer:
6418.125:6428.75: 13.2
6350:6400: 13.2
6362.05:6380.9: 12.8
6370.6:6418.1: 14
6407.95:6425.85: 13.4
